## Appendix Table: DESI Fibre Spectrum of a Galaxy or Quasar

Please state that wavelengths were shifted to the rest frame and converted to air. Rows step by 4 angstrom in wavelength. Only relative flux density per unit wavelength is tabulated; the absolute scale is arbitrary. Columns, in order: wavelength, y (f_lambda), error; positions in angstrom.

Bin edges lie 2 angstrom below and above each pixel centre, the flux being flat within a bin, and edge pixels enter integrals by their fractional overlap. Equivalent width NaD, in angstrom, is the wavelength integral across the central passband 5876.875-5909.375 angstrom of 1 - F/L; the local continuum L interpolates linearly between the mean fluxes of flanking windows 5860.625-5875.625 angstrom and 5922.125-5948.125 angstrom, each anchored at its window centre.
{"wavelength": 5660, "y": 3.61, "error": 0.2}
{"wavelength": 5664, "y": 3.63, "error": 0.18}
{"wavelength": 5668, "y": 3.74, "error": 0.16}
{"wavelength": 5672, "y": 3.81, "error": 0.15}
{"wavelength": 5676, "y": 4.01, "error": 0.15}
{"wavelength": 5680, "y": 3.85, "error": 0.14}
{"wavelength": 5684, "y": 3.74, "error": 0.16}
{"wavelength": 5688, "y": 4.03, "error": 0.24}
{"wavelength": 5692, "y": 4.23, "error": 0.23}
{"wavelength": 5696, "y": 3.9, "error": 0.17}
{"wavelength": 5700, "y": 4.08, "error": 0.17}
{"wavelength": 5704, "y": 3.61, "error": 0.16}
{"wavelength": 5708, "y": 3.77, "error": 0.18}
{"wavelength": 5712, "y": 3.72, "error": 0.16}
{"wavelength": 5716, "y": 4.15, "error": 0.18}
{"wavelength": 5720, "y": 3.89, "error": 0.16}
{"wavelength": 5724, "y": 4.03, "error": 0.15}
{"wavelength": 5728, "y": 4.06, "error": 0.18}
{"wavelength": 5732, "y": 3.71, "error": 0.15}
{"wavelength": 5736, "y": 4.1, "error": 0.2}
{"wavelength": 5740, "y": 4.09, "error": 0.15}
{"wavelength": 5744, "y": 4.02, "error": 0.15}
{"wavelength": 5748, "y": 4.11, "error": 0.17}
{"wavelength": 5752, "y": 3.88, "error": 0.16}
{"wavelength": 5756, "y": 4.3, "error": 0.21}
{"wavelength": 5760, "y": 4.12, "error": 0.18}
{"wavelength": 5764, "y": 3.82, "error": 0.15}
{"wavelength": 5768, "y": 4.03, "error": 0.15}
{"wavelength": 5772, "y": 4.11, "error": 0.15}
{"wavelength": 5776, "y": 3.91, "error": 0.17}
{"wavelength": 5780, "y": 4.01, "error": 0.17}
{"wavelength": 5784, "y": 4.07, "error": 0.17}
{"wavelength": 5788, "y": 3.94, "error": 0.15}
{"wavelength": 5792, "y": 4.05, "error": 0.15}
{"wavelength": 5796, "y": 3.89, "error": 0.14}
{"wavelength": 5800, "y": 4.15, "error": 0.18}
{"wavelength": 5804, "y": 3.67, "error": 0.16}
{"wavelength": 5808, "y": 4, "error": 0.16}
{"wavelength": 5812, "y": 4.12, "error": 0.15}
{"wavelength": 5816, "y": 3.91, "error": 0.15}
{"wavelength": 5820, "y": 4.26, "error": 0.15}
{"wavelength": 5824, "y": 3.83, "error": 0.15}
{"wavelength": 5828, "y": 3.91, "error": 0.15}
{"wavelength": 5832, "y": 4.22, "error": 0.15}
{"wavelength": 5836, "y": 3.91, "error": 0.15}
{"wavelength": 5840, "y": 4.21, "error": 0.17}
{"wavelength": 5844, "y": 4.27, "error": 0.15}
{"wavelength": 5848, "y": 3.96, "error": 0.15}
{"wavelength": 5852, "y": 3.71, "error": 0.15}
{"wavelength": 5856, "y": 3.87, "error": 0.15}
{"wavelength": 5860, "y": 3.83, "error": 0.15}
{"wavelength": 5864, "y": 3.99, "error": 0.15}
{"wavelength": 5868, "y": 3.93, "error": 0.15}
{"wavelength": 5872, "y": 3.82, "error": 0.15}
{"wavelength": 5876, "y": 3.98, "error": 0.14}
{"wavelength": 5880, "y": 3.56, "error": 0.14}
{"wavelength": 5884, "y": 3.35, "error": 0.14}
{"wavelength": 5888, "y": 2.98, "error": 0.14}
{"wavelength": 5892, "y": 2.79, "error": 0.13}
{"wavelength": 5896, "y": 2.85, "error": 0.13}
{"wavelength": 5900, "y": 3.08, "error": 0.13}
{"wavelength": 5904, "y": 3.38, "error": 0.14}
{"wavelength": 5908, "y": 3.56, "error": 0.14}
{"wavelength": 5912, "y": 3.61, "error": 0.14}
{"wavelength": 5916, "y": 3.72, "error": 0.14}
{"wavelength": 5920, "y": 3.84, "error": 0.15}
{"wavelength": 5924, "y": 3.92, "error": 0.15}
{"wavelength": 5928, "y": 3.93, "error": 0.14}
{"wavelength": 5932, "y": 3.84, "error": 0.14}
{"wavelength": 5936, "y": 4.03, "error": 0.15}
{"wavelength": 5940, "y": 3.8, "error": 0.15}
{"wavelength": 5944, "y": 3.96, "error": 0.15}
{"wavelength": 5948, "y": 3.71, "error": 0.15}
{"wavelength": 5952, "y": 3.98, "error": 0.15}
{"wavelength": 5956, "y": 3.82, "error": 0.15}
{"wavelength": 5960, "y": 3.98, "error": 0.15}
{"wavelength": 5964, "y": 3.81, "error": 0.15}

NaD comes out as 5.8 angstrom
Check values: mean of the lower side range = 3.91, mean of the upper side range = 3.9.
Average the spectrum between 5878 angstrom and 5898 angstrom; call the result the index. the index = 3.11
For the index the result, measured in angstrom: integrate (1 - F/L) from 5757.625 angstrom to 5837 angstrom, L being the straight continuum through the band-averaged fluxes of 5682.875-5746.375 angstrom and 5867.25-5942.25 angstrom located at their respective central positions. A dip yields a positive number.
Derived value -4.5 angstrom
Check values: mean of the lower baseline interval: 3.95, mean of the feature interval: 4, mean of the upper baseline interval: 3.57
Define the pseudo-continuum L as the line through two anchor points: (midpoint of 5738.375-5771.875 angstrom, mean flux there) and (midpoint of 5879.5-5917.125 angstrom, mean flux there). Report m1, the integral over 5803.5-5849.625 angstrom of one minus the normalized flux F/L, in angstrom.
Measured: -4.77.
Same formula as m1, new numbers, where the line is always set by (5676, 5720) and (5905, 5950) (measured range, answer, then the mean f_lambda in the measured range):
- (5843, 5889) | 0.65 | 3.78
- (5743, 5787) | -1.74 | 4.03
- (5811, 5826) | -0.66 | 4.02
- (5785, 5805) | -0.49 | 3.96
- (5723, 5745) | -0.59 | 4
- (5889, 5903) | 3.19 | 2.95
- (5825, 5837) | -0.50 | 4.01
